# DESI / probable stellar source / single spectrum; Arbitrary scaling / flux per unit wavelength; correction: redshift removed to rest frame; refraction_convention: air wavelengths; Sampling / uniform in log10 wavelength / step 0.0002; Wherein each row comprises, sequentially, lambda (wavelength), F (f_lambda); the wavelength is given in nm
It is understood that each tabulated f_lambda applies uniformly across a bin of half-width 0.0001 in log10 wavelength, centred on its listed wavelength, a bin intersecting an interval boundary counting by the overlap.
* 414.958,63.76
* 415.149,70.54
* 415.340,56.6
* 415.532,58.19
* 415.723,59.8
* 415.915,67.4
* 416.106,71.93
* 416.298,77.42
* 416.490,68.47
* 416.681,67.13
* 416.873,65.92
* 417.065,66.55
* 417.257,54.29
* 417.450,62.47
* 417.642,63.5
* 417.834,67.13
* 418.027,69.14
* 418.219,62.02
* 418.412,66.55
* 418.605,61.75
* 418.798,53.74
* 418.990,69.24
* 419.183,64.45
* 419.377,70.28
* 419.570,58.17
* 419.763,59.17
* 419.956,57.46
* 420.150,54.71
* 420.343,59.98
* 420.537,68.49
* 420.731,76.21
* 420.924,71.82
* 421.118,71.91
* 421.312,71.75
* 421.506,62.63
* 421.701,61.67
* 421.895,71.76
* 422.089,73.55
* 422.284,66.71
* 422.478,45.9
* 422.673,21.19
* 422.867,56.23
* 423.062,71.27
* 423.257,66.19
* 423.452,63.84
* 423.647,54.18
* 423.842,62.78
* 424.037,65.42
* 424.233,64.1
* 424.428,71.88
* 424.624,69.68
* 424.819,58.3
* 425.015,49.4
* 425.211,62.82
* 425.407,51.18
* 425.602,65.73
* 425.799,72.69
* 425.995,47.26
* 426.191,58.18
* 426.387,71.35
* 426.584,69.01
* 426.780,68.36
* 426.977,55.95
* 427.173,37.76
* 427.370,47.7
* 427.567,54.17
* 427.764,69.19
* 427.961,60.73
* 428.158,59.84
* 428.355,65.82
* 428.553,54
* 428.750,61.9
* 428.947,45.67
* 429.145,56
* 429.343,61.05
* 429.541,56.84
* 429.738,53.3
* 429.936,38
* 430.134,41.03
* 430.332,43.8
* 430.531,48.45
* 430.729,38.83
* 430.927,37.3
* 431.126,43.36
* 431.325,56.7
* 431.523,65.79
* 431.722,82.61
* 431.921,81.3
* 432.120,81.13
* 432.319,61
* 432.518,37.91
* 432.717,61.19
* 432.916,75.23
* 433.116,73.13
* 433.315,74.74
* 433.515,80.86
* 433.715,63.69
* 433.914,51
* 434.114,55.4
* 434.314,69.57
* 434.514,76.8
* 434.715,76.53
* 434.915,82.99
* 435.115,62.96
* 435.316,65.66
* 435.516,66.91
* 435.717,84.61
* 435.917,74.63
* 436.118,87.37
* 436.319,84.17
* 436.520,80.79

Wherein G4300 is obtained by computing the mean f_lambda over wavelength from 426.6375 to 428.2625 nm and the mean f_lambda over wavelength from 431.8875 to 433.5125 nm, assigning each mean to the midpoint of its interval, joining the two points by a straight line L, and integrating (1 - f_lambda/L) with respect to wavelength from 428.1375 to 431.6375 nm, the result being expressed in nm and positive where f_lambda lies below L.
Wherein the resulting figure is 0.60 nm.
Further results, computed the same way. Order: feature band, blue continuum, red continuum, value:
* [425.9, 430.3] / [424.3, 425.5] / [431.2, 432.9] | 0.50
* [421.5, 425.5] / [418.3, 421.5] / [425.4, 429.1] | 0.09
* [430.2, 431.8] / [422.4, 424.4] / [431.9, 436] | 0.35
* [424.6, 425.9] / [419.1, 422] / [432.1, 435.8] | 0.11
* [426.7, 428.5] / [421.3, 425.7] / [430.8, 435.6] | 0.16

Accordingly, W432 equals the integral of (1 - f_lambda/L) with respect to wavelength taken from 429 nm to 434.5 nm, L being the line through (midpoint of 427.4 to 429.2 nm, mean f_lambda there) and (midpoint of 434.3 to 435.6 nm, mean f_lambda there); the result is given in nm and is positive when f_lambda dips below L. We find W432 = 0.542 nm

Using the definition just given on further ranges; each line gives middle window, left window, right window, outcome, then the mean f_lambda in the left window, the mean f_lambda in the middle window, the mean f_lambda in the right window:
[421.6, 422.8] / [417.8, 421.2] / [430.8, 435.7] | 0.149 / 64.5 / 56.8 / 66.2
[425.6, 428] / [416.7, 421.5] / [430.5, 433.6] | 0.145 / 64.5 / 59.6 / 62.7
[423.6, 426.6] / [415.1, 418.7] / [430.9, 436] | 0.188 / 65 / 62.1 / 67.5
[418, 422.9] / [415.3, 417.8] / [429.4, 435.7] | 0.119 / 64.8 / 62.5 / 61.8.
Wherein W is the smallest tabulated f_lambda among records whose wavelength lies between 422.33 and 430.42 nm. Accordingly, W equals 21.19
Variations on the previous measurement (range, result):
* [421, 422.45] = 61.67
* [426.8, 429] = 37.76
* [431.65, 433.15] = 37.91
